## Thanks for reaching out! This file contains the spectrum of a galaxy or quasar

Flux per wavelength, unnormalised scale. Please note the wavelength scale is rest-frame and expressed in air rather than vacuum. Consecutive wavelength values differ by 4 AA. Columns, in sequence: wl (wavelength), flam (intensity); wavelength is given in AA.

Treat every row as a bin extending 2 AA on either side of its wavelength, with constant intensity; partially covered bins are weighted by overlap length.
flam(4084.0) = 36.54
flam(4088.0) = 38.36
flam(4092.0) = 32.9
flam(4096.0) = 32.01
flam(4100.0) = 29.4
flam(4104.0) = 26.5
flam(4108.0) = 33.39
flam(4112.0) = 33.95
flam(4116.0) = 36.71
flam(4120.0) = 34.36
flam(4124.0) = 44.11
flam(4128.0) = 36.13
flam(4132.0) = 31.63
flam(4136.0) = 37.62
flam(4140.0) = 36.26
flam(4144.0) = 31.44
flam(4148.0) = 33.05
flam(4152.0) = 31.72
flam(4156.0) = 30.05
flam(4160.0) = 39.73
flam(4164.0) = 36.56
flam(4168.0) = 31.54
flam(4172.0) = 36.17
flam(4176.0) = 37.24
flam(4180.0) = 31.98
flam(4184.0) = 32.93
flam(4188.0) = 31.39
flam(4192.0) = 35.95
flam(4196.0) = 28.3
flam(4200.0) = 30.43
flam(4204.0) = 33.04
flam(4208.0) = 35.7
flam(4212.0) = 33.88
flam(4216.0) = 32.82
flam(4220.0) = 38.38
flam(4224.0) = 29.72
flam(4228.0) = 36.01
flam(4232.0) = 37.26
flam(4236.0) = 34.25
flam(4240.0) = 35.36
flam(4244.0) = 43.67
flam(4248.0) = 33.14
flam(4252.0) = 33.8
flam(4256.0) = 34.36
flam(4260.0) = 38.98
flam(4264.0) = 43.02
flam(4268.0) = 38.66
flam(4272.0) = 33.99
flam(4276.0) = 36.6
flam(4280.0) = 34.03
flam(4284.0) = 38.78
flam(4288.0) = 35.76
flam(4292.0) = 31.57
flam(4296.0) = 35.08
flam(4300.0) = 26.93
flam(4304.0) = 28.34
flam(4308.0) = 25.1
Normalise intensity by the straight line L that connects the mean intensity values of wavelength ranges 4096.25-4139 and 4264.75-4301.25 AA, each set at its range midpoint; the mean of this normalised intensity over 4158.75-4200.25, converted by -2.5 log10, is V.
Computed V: 0.02 mag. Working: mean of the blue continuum 34.3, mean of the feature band 33.9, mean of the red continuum 35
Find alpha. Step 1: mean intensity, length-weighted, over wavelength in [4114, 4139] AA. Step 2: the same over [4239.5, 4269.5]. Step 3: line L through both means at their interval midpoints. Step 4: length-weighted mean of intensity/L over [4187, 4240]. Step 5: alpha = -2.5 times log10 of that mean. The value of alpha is 0.11 mag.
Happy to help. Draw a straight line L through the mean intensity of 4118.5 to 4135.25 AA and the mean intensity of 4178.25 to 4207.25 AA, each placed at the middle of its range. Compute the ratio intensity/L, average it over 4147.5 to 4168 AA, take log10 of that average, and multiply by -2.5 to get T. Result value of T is 0.02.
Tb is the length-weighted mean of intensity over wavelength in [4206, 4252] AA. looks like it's 35.4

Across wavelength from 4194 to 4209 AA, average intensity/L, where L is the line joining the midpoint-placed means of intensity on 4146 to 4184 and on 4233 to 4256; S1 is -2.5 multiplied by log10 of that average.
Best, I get 0.11 mag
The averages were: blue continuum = 34.2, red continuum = 36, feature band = 31.6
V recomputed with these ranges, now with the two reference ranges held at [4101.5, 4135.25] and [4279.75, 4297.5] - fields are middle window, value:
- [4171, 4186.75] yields 0.02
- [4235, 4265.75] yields -0.06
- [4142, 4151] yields 0.08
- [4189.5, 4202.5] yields 0.11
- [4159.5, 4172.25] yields -0.02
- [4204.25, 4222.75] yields 0.00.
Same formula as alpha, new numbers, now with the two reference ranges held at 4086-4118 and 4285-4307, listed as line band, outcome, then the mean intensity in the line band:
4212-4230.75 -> -0.07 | 34.3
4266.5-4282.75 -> -0.13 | 35.9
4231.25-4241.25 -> -0.11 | 35.4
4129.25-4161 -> -0.04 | 33.8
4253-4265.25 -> -0.20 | 38.1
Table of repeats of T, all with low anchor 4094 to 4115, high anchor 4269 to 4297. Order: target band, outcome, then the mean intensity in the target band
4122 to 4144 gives -0.15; 36.6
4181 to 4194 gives -0.01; 33.3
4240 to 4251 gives -0.09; 37.4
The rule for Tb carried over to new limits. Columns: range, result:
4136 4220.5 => 33.8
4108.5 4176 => 35.1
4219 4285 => 36.4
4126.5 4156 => 33.7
